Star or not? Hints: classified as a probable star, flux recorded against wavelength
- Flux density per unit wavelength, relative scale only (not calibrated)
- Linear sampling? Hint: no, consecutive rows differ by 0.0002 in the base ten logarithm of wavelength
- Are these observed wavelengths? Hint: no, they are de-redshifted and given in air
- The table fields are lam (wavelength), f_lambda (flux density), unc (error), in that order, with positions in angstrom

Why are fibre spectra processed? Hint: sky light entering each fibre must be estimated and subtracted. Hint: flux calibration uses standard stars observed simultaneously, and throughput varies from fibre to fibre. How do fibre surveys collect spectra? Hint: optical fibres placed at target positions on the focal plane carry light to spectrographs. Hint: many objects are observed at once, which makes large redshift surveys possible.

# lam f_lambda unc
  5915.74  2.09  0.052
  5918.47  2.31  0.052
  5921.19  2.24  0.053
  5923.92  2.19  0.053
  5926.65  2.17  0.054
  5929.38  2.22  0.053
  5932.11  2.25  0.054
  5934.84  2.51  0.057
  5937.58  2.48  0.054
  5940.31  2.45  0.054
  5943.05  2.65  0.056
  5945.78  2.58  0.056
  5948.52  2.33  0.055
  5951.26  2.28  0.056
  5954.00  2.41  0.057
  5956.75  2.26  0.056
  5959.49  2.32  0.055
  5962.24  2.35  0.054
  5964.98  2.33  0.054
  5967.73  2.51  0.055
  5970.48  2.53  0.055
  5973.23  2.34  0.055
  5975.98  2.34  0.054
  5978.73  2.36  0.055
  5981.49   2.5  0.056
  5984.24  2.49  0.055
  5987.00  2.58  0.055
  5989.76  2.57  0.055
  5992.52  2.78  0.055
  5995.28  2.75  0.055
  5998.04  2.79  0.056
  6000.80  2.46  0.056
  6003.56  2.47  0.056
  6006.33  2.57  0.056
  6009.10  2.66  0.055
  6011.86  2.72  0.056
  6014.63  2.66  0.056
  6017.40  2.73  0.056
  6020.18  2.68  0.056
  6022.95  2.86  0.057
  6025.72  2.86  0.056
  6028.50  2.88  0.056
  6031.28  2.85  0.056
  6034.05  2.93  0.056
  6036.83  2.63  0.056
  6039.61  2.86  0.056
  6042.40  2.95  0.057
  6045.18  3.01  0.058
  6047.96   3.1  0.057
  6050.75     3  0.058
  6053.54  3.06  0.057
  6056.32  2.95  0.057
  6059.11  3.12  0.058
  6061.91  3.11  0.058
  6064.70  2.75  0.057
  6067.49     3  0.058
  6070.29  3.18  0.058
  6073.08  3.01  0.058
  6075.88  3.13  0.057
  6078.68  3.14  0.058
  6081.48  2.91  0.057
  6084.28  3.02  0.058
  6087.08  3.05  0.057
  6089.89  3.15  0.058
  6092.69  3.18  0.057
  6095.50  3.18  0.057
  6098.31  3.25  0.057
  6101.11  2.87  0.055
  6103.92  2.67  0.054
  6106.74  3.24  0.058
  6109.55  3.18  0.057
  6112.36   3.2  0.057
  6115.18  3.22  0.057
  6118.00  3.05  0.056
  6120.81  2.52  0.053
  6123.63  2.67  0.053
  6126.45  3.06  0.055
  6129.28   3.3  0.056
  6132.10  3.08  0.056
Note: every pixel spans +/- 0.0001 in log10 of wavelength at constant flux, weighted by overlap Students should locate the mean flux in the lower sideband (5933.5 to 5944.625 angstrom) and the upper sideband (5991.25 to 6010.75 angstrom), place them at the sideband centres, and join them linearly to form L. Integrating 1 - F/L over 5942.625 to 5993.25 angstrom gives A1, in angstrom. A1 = 2.7 angstrom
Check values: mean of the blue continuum 2.52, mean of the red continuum 2.64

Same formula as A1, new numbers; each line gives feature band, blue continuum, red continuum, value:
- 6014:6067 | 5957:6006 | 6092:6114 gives -2.2 angstrom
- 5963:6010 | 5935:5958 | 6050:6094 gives 1.8 angstrom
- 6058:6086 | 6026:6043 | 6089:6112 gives -0.5 angstrom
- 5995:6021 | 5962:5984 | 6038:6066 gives 0.2 angstrom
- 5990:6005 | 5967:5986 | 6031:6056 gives -0.3 angstrom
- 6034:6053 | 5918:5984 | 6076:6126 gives -1.0 angstrom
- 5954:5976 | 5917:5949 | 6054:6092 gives 1.3 angstrom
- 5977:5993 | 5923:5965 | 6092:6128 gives 0.0 angstrom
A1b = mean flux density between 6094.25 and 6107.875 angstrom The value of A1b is 3.04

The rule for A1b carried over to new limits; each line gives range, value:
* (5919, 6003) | 2.43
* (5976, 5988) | 2.46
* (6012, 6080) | 2.93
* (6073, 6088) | 3.05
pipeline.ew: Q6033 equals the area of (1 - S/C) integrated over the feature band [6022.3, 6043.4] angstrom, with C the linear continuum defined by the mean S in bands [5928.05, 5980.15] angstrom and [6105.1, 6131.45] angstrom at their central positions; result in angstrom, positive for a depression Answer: -1.1 angstrom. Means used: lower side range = 2.39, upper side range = 3.05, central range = 2.85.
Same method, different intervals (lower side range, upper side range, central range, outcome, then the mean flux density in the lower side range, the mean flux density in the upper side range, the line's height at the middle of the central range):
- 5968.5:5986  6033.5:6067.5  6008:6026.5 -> -0.11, 2.43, 2.96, 2.72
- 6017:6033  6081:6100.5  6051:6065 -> -0.26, 2.82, 3.11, 2.96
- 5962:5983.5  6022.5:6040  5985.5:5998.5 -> -0.67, 2.41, 2.84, 2.55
